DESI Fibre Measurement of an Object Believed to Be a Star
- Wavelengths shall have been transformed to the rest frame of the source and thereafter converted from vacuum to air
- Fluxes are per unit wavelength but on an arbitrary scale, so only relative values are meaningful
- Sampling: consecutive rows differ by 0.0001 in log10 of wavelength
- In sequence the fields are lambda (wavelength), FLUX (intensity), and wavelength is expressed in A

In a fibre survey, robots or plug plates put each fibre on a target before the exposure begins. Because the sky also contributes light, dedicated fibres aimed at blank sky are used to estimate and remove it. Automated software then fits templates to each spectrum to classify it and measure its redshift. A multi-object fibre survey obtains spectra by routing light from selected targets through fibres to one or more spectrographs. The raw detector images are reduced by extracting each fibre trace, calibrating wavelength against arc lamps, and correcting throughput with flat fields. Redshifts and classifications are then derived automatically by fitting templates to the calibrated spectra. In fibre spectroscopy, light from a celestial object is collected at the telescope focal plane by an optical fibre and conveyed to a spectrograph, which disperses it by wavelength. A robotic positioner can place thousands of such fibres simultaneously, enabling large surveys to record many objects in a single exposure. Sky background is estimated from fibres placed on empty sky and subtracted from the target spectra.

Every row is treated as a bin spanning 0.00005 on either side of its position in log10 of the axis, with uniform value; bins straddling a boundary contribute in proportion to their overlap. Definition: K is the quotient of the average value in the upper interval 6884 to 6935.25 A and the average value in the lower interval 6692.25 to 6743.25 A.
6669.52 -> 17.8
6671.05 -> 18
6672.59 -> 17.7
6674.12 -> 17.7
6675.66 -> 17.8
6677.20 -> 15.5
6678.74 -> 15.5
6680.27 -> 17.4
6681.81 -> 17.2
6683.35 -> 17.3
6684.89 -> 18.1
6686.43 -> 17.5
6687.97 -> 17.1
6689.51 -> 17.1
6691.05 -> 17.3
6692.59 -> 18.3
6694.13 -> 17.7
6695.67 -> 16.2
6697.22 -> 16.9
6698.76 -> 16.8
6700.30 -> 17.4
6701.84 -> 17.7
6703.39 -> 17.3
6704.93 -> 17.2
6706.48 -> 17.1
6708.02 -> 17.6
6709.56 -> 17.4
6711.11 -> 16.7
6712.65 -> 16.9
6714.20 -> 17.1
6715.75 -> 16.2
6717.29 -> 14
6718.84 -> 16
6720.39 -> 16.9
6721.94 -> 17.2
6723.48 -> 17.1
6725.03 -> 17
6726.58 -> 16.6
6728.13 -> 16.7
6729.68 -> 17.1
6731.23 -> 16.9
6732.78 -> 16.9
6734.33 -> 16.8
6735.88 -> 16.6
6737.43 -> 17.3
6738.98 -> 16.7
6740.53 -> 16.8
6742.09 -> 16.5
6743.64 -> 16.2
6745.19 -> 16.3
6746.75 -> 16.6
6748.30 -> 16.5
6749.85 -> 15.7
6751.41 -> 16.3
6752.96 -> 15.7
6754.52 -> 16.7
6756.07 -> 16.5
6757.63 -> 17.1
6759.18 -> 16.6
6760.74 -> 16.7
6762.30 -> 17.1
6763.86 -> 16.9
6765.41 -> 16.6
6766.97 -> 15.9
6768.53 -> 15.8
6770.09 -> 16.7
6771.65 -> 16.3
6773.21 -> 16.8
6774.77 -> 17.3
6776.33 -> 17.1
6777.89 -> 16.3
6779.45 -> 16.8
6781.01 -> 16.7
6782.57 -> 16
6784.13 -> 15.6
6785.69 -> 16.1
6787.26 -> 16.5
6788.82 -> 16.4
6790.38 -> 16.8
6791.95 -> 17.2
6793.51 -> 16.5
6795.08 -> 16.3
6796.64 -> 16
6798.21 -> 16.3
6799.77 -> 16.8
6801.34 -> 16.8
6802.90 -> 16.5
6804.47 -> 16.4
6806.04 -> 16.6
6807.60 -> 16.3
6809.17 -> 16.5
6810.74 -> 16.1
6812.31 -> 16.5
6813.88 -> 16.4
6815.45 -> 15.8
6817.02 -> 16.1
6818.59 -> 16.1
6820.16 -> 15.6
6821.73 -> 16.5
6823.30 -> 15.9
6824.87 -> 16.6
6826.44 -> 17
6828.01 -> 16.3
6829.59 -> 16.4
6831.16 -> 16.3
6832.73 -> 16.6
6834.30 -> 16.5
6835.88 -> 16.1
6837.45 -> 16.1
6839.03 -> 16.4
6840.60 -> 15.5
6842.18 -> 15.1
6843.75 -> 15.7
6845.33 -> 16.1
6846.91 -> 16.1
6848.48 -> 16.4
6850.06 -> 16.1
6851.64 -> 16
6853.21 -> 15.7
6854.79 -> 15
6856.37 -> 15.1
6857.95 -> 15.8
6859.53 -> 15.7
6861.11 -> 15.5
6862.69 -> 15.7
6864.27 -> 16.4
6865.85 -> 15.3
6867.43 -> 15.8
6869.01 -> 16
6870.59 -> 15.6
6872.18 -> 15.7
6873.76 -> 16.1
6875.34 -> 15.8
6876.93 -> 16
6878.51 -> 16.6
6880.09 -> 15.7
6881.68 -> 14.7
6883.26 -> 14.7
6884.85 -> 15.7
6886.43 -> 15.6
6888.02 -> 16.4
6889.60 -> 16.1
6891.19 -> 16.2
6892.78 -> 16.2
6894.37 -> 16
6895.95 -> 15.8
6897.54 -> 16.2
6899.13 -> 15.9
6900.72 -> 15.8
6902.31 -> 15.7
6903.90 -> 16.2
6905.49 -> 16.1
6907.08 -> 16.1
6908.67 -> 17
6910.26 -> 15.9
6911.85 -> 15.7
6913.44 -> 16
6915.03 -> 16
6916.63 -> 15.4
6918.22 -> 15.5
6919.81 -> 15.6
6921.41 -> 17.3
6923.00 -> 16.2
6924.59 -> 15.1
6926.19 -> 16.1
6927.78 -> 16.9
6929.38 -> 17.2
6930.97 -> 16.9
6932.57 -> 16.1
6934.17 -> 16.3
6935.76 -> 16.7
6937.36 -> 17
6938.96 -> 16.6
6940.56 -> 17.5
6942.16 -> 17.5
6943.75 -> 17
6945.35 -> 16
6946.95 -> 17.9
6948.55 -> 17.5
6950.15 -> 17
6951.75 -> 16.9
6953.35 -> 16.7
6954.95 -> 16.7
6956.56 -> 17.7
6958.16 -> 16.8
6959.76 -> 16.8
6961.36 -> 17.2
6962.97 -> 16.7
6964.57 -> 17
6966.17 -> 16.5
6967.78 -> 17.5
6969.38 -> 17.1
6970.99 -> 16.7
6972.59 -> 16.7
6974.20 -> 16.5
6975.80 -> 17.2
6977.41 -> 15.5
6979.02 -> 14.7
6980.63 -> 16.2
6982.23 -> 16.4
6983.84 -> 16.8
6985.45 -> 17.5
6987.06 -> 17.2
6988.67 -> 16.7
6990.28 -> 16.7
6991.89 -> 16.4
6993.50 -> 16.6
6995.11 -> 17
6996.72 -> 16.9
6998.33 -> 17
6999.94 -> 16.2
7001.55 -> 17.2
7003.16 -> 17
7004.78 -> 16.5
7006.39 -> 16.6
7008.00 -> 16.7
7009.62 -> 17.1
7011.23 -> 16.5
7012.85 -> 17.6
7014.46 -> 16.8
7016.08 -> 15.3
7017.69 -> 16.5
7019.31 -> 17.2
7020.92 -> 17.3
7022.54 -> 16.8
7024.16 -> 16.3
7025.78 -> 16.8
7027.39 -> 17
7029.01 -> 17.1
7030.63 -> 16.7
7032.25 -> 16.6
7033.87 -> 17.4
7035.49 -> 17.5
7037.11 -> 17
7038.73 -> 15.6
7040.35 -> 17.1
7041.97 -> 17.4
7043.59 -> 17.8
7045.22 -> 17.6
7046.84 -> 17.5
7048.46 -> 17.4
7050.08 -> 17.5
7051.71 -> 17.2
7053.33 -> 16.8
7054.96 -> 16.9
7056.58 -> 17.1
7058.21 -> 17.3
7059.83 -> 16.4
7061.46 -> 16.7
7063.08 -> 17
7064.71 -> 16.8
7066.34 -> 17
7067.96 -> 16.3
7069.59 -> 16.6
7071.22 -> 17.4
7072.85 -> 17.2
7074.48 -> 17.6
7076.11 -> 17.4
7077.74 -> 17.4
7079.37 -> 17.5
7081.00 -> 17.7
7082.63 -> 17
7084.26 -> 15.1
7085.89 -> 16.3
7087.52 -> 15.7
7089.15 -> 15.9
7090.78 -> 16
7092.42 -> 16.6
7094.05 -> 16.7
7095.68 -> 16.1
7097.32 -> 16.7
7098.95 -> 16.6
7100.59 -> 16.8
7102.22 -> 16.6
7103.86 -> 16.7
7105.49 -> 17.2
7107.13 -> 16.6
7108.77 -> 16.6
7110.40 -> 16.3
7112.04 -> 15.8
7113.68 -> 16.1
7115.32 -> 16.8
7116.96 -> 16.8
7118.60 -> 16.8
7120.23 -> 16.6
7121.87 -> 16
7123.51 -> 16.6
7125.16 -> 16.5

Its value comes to 0.95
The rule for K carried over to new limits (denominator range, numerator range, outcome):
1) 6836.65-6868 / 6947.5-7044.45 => 1.07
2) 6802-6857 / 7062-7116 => 1.03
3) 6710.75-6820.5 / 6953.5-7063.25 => 1.02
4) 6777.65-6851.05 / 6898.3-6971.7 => 1.02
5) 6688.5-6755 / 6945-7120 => 1.00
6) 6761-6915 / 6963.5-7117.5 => 1.04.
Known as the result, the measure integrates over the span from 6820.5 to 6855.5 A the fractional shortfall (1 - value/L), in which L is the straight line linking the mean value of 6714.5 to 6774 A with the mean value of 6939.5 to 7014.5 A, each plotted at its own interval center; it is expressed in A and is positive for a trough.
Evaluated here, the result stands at 1.2 A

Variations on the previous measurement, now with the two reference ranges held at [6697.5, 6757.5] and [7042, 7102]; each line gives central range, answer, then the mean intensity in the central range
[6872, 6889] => 1.07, 15.7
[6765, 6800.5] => 0.58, 16.5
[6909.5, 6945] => 0.91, 16.4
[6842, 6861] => 1.17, 15.7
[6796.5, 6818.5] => 0.51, 16.4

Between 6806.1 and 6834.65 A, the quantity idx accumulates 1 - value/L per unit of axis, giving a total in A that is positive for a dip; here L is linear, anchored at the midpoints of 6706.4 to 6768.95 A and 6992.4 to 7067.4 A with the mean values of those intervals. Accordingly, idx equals 0.7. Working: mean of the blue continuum 16.6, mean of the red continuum 16.9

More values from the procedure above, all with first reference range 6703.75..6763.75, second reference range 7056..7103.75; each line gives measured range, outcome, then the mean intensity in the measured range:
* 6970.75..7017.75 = 0.3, 16.6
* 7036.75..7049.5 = -0.3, 17.2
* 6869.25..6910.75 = 1.9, 15.9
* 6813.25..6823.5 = 0.4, 16.1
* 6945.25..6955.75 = -0.2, 17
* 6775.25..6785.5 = 0.2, 16.4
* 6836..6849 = 0.6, 15.9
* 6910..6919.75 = 0.6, 15.7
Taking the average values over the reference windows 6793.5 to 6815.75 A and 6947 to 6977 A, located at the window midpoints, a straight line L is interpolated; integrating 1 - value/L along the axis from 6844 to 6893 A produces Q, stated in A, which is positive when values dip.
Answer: 2.4 A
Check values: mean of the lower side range 16.4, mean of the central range 15.8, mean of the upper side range 17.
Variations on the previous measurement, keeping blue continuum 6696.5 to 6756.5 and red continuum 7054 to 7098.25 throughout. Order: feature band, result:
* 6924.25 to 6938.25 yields 0.18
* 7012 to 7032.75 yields -0.03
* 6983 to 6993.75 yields -0.07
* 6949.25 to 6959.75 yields -0.14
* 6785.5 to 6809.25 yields 0.31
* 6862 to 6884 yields 1.33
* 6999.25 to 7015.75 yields -0.03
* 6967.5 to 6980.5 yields 0.24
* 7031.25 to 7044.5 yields -0.24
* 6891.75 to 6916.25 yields 1.03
